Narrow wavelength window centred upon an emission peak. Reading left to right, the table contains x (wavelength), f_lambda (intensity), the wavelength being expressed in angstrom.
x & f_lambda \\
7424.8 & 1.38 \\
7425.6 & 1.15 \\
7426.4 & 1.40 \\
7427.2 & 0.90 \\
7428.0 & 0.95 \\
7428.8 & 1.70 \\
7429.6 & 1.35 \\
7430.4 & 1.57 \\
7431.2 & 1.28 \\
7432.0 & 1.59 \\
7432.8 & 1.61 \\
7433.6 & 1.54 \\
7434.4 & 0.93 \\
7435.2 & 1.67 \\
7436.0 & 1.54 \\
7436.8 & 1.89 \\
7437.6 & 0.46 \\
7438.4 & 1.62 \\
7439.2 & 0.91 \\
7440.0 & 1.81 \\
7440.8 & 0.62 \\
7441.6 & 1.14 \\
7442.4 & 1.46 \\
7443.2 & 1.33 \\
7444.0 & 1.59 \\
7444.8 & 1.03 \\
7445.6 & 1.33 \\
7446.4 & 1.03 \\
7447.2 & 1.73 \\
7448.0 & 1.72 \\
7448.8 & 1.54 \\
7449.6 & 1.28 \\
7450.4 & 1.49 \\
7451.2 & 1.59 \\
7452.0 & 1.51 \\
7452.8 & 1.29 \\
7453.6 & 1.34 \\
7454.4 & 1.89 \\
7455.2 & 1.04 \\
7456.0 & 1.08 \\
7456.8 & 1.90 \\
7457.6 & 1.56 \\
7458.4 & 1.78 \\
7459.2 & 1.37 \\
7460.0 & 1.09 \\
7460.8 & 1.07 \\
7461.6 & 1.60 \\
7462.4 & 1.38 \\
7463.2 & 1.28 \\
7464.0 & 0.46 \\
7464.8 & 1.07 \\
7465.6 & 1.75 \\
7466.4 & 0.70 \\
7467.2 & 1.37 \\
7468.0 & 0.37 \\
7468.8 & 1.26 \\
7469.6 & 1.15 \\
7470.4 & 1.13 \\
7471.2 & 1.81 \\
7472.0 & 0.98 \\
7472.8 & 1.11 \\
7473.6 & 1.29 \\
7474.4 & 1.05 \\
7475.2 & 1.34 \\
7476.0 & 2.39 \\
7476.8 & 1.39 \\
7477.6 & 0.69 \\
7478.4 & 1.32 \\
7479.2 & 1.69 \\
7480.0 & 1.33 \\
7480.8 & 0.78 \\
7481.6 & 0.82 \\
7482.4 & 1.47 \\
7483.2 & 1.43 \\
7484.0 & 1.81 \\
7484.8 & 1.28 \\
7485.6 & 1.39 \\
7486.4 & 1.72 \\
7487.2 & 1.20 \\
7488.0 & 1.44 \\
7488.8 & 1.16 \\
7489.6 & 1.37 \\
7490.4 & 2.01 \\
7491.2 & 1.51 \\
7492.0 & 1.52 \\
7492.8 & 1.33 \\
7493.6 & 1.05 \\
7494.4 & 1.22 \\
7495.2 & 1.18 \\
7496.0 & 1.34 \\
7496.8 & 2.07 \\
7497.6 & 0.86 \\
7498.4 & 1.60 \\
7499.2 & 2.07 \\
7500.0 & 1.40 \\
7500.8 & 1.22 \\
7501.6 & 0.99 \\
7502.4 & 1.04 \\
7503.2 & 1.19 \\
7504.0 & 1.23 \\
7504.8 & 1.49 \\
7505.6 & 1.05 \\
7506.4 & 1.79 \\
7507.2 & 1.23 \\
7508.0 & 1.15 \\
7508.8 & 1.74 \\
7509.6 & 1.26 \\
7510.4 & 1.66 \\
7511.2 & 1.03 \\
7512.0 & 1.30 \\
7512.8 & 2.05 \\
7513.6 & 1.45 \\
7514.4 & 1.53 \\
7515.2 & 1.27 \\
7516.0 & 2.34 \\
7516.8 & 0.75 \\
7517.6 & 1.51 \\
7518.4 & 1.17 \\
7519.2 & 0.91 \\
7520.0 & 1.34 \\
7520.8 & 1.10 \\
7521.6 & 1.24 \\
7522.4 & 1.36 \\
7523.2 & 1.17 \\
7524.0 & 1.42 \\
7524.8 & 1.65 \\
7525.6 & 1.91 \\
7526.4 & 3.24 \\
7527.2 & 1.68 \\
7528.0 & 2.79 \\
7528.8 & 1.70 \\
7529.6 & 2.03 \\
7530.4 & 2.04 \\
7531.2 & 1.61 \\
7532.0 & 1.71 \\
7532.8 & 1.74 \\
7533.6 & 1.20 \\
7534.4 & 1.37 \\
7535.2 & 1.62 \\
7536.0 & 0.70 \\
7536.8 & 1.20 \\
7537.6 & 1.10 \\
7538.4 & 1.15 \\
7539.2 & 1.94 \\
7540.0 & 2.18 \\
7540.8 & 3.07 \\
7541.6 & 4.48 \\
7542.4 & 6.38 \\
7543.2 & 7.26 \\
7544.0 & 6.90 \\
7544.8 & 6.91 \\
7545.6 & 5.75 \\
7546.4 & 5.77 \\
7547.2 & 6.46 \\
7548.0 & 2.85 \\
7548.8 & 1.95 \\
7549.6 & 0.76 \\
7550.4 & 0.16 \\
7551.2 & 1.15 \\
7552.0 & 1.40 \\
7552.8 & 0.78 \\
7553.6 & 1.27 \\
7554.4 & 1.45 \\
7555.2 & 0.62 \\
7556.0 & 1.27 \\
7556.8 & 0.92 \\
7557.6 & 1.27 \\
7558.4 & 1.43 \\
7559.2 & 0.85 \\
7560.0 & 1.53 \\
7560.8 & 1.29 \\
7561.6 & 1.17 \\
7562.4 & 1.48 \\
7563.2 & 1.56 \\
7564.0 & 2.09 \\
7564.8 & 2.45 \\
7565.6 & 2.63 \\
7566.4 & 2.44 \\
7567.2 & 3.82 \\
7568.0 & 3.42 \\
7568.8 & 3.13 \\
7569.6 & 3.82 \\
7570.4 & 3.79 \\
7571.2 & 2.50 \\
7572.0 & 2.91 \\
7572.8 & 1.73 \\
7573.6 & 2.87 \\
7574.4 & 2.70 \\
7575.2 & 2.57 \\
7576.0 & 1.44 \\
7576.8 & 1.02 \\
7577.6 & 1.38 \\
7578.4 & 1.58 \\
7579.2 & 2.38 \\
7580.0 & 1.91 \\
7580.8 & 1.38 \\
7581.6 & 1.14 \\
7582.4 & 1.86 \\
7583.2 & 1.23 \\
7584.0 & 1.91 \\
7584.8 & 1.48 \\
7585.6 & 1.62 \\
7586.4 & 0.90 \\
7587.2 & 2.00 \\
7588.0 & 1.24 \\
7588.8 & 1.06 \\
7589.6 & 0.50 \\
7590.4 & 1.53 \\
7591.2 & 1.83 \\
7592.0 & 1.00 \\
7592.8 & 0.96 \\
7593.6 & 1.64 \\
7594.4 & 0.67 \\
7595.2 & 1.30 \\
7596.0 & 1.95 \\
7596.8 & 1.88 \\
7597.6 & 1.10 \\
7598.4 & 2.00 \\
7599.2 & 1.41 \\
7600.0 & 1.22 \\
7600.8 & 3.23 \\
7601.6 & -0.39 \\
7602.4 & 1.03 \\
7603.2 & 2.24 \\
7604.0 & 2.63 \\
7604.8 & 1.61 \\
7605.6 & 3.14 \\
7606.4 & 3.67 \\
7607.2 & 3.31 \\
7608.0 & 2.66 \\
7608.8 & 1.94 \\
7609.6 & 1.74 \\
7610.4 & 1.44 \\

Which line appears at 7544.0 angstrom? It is H-alpha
